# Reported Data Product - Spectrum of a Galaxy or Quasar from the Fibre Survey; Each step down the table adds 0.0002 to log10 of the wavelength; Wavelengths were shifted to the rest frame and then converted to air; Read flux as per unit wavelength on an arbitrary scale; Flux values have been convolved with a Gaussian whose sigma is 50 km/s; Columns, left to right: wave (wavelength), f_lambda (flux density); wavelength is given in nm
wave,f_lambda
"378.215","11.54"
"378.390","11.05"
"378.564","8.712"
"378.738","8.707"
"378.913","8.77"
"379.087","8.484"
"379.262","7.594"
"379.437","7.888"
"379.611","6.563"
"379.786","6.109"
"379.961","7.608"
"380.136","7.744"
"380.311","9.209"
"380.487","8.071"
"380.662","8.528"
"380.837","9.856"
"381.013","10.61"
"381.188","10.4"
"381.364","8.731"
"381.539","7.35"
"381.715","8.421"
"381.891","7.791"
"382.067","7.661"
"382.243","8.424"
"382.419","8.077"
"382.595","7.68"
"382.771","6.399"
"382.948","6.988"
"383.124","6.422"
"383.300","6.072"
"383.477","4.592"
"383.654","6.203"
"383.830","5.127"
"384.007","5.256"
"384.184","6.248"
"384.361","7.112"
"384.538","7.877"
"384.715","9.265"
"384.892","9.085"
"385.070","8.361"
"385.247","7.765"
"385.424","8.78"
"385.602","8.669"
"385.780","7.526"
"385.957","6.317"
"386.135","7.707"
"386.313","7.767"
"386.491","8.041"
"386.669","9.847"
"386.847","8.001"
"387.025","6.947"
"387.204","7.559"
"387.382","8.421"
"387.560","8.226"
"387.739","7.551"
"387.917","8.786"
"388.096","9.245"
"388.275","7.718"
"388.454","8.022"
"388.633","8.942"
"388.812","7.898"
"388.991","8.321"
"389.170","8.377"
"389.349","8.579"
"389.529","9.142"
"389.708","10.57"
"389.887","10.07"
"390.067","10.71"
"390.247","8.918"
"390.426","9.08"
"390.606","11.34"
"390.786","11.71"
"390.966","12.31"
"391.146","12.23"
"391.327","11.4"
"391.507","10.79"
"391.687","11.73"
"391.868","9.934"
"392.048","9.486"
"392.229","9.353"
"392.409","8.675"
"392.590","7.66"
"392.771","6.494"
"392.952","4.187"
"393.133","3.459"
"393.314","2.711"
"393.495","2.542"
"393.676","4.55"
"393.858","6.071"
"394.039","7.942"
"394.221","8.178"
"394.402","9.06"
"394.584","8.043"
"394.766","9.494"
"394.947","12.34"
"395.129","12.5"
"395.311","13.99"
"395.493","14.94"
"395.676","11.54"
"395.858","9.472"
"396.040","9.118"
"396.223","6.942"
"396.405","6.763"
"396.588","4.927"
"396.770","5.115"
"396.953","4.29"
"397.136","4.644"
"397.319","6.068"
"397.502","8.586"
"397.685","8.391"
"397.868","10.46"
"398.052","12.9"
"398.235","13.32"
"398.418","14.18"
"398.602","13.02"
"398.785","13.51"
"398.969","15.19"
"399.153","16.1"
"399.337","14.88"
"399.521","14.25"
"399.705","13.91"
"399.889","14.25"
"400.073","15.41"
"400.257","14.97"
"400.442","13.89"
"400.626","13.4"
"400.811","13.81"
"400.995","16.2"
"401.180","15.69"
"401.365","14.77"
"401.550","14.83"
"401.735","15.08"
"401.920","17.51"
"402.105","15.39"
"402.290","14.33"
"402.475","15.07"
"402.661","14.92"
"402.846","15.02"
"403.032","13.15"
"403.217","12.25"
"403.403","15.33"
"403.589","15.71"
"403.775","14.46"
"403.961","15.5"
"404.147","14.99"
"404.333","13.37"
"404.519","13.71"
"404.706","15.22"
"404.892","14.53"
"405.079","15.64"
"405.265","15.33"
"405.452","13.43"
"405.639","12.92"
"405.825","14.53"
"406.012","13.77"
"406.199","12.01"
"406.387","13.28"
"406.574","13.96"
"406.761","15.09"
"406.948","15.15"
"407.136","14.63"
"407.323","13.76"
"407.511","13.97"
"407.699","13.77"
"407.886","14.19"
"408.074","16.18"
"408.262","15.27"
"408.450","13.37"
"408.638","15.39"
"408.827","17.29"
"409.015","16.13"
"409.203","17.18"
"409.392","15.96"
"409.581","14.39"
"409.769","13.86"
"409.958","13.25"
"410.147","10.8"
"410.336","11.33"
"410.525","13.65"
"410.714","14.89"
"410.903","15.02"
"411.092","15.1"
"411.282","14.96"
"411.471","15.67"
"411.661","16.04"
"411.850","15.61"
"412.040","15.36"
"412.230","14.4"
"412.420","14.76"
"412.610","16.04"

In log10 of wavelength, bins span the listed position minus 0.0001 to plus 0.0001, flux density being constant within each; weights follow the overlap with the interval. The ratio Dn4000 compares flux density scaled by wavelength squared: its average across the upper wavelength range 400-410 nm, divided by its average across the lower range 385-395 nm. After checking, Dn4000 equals 1.88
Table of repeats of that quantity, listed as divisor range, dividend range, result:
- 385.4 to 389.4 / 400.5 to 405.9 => 1.96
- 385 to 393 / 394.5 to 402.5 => 1.43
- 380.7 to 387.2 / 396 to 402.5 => 1.73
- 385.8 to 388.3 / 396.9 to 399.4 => 1.48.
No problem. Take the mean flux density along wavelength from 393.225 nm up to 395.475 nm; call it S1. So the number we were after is 8.35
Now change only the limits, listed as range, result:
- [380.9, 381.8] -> 9.12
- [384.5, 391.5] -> 8.93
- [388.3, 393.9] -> 8.56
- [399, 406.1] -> 14.7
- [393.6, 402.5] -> 11.6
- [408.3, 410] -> 15.3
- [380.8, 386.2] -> 7.61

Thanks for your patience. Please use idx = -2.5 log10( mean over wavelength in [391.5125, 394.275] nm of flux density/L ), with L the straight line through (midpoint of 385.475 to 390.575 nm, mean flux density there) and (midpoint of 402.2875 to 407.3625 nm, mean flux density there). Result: 0.40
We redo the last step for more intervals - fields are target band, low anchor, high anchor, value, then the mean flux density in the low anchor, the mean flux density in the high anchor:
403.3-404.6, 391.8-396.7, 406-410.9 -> -0.19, 8.15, 14.3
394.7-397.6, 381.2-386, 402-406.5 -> 0.29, 7.4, 14.3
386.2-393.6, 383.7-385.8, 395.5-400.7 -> 0.04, 7.56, 11.1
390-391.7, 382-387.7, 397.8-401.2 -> -0.08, 7.45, 14.2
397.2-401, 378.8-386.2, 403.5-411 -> -0.07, 7.7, 14.4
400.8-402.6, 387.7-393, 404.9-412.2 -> -0.21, 9.37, 14.5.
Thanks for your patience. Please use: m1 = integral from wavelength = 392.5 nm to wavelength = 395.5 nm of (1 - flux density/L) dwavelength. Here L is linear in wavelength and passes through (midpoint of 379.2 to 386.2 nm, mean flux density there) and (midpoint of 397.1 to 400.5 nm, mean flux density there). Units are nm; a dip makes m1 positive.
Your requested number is 0.95 nm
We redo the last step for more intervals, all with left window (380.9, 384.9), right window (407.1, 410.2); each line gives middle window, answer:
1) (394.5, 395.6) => -0.10 nm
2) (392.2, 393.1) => 0.29 nm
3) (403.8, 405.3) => -0.13 nm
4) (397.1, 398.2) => 0.25 nm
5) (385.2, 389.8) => 0.25 nm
